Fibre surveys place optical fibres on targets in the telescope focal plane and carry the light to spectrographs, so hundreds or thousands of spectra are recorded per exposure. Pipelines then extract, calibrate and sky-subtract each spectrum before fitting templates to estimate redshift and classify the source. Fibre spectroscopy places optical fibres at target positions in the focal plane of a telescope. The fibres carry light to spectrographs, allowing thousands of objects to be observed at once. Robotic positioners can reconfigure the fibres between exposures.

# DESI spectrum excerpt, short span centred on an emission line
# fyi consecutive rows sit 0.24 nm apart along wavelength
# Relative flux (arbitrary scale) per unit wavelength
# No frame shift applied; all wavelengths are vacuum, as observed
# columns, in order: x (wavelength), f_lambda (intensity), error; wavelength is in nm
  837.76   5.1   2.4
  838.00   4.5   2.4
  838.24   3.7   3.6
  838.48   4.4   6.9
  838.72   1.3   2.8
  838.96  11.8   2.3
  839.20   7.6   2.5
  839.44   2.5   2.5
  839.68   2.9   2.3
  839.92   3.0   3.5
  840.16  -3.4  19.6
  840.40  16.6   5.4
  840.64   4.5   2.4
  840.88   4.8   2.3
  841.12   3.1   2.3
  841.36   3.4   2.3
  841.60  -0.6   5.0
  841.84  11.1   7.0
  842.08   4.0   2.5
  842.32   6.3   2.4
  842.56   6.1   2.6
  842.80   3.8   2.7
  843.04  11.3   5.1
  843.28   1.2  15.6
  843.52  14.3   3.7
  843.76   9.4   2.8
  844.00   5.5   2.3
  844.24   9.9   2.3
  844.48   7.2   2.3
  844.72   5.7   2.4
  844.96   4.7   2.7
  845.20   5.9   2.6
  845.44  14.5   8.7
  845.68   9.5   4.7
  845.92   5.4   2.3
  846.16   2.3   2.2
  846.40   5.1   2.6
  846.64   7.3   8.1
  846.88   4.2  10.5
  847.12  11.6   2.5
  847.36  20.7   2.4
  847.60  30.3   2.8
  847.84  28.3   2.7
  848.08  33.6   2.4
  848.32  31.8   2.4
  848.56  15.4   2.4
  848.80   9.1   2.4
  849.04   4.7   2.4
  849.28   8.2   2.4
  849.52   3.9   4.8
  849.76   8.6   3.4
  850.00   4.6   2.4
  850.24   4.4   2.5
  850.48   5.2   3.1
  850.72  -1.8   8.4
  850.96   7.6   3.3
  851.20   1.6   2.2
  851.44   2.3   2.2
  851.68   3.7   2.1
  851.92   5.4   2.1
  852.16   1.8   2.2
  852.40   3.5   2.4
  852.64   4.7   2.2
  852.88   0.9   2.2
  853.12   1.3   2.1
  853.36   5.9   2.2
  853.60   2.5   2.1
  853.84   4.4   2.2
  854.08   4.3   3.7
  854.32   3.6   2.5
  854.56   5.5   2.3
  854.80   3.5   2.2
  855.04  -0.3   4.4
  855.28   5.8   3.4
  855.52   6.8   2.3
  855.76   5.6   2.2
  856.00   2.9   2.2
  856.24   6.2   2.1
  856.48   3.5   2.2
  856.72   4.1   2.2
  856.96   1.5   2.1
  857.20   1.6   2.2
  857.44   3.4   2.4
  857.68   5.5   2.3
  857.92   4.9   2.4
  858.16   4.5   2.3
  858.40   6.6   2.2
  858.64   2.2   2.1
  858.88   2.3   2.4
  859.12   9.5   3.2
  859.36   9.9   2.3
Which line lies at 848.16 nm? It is [O II]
